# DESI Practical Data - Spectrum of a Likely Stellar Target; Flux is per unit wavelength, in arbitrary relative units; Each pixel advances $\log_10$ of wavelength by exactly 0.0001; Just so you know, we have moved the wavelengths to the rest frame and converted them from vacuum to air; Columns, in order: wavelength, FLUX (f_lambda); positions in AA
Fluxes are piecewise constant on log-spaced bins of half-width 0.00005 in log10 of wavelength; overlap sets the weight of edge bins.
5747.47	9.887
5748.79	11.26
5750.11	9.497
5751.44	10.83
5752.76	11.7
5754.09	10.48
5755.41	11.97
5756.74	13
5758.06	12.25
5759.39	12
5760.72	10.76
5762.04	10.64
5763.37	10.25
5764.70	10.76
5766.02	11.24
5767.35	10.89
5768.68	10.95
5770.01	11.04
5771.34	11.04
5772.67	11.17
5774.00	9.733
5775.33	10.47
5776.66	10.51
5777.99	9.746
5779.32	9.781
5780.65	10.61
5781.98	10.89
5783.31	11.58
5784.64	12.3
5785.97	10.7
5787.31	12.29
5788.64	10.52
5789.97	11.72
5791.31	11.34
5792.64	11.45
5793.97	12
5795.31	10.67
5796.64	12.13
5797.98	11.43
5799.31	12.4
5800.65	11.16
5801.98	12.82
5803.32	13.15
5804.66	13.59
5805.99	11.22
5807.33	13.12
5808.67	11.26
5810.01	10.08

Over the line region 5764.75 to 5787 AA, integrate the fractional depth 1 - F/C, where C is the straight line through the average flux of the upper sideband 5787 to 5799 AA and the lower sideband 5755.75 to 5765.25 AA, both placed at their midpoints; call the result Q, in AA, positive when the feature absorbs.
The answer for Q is 1.2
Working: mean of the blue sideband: 11.4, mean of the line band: 10.8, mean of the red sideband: 11.5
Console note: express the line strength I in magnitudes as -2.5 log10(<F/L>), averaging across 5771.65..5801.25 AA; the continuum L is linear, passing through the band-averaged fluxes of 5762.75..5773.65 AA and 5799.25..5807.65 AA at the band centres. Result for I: 0.06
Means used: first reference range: 10.9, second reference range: 12.5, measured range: 11.1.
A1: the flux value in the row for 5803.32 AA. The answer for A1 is 13.15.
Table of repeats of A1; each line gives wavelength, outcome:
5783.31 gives 11.58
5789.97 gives 11.72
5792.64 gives 11.45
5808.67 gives 11.26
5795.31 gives 10.67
